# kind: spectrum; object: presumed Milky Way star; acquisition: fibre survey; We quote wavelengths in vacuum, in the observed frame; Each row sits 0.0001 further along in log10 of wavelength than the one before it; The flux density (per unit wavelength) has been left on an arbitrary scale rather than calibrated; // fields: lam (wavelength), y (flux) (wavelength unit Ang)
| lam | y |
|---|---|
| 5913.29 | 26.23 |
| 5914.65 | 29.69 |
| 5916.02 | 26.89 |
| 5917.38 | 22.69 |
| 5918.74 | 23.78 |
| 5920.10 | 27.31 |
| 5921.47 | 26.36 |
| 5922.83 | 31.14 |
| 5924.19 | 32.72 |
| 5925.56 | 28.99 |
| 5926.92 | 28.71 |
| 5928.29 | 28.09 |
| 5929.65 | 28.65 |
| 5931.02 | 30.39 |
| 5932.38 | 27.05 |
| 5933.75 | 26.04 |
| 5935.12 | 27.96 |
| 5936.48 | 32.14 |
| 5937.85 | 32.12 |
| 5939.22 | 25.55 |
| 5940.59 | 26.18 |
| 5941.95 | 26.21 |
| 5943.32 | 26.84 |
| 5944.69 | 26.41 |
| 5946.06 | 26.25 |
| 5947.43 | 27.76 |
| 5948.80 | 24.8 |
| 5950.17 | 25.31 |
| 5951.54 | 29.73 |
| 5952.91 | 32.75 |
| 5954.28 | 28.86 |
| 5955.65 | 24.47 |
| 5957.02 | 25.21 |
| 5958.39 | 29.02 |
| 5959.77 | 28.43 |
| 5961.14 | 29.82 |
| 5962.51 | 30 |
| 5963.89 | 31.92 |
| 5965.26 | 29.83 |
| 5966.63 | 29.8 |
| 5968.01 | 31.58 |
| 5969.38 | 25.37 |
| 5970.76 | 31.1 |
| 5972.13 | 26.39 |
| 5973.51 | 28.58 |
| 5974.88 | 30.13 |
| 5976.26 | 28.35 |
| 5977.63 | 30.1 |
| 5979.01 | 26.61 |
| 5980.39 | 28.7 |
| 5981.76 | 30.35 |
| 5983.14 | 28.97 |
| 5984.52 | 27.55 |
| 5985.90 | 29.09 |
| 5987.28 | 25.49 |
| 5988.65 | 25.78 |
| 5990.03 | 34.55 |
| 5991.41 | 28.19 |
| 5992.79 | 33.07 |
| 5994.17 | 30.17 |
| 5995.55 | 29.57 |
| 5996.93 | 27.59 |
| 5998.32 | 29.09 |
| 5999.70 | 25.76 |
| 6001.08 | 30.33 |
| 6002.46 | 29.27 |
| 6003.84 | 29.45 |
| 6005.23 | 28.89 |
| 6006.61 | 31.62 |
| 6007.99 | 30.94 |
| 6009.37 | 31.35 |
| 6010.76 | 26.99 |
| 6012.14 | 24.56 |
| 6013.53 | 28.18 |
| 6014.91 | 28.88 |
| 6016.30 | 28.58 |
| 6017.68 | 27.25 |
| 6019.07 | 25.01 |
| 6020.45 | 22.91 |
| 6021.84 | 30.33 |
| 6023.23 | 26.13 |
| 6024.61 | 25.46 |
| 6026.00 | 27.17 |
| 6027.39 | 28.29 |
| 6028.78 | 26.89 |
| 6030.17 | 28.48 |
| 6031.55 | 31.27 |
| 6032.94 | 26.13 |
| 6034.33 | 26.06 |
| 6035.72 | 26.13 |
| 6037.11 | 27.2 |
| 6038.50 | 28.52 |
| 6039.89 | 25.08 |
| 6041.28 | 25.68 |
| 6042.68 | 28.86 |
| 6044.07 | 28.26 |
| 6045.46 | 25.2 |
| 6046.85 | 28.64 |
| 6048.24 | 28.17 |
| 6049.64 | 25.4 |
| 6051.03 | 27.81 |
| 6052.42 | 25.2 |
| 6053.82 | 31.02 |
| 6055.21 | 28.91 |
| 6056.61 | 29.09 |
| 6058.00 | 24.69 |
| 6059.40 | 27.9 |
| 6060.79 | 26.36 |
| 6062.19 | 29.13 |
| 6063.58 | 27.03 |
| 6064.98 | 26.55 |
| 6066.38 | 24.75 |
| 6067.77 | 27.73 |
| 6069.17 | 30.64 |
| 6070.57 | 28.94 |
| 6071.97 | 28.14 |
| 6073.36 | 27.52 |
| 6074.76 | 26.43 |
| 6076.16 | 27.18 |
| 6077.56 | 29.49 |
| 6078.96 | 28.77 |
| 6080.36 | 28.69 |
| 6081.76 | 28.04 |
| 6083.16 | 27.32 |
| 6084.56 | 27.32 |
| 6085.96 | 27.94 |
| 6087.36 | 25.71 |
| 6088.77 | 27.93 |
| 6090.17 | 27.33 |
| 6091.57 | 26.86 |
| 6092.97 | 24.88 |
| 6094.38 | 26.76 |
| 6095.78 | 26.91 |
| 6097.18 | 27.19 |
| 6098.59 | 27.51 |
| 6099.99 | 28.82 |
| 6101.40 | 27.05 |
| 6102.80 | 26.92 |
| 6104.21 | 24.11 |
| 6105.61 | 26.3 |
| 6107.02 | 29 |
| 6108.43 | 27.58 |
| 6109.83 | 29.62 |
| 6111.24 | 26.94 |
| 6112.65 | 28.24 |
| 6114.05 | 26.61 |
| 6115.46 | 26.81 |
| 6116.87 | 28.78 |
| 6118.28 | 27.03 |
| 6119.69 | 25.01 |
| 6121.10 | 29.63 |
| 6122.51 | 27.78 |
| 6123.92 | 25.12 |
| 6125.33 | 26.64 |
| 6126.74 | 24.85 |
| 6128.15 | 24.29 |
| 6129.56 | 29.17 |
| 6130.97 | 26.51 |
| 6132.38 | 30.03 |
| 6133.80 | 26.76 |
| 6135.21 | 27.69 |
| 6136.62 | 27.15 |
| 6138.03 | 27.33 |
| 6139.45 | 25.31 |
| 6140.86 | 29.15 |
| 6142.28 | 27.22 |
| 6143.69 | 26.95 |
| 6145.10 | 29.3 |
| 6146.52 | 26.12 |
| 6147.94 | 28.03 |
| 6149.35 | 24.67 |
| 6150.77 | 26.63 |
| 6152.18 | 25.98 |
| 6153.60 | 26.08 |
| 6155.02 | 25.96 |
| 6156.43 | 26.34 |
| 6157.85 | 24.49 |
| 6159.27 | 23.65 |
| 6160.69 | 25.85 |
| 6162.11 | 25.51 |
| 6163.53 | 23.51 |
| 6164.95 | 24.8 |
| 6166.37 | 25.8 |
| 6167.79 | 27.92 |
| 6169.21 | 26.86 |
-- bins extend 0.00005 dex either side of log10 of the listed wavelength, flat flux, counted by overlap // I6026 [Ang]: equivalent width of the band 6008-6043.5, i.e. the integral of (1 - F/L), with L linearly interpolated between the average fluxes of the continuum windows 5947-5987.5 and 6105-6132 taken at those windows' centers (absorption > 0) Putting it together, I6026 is 0.9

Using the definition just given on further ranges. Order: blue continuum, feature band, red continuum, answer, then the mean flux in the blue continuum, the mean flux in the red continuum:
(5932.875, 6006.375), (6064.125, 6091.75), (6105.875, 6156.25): -0.1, 28.6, 27.1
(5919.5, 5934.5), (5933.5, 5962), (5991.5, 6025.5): 0.8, 28.7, 28.4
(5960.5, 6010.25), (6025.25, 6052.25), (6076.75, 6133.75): 1.1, 29.3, 27.3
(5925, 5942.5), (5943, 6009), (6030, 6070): -1.8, 28.3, 27.4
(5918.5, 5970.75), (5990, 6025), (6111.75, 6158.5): -0.8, 28.3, 26.9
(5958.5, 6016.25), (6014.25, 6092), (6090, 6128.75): 1.3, 29.1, 27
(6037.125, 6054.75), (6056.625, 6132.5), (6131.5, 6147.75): 0.4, 27.3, 27.5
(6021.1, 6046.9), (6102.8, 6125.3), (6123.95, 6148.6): 0.0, 27.3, 27.1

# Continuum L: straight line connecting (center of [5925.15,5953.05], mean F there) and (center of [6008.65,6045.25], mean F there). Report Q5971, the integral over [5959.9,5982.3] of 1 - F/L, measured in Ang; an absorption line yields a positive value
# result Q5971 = -1.3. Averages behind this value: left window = 27.9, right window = 27.3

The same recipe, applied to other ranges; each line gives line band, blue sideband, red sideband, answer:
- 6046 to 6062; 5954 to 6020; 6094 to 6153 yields 0.2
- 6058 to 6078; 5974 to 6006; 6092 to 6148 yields 0.2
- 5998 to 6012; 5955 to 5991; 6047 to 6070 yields -0.4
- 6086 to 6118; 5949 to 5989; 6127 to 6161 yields -0.1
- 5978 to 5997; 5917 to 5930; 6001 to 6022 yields -0.6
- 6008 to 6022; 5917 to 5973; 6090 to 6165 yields 0.1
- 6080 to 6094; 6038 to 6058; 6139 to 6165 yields -0.1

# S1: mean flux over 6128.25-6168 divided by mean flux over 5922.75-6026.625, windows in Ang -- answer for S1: 0.93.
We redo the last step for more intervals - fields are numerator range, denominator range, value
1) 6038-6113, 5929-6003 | 0.96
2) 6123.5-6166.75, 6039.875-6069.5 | 0.96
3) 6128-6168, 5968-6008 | 0.91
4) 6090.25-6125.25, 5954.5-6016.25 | 0.94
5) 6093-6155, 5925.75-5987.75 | 0.96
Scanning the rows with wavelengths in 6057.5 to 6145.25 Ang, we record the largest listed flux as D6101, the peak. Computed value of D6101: 30.64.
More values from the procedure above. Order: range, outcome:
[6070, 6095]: 29.49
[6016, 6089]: 31.27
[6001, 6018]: 31.62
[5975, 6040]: 34.55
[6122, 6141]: 30.03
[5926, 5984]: 32.75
